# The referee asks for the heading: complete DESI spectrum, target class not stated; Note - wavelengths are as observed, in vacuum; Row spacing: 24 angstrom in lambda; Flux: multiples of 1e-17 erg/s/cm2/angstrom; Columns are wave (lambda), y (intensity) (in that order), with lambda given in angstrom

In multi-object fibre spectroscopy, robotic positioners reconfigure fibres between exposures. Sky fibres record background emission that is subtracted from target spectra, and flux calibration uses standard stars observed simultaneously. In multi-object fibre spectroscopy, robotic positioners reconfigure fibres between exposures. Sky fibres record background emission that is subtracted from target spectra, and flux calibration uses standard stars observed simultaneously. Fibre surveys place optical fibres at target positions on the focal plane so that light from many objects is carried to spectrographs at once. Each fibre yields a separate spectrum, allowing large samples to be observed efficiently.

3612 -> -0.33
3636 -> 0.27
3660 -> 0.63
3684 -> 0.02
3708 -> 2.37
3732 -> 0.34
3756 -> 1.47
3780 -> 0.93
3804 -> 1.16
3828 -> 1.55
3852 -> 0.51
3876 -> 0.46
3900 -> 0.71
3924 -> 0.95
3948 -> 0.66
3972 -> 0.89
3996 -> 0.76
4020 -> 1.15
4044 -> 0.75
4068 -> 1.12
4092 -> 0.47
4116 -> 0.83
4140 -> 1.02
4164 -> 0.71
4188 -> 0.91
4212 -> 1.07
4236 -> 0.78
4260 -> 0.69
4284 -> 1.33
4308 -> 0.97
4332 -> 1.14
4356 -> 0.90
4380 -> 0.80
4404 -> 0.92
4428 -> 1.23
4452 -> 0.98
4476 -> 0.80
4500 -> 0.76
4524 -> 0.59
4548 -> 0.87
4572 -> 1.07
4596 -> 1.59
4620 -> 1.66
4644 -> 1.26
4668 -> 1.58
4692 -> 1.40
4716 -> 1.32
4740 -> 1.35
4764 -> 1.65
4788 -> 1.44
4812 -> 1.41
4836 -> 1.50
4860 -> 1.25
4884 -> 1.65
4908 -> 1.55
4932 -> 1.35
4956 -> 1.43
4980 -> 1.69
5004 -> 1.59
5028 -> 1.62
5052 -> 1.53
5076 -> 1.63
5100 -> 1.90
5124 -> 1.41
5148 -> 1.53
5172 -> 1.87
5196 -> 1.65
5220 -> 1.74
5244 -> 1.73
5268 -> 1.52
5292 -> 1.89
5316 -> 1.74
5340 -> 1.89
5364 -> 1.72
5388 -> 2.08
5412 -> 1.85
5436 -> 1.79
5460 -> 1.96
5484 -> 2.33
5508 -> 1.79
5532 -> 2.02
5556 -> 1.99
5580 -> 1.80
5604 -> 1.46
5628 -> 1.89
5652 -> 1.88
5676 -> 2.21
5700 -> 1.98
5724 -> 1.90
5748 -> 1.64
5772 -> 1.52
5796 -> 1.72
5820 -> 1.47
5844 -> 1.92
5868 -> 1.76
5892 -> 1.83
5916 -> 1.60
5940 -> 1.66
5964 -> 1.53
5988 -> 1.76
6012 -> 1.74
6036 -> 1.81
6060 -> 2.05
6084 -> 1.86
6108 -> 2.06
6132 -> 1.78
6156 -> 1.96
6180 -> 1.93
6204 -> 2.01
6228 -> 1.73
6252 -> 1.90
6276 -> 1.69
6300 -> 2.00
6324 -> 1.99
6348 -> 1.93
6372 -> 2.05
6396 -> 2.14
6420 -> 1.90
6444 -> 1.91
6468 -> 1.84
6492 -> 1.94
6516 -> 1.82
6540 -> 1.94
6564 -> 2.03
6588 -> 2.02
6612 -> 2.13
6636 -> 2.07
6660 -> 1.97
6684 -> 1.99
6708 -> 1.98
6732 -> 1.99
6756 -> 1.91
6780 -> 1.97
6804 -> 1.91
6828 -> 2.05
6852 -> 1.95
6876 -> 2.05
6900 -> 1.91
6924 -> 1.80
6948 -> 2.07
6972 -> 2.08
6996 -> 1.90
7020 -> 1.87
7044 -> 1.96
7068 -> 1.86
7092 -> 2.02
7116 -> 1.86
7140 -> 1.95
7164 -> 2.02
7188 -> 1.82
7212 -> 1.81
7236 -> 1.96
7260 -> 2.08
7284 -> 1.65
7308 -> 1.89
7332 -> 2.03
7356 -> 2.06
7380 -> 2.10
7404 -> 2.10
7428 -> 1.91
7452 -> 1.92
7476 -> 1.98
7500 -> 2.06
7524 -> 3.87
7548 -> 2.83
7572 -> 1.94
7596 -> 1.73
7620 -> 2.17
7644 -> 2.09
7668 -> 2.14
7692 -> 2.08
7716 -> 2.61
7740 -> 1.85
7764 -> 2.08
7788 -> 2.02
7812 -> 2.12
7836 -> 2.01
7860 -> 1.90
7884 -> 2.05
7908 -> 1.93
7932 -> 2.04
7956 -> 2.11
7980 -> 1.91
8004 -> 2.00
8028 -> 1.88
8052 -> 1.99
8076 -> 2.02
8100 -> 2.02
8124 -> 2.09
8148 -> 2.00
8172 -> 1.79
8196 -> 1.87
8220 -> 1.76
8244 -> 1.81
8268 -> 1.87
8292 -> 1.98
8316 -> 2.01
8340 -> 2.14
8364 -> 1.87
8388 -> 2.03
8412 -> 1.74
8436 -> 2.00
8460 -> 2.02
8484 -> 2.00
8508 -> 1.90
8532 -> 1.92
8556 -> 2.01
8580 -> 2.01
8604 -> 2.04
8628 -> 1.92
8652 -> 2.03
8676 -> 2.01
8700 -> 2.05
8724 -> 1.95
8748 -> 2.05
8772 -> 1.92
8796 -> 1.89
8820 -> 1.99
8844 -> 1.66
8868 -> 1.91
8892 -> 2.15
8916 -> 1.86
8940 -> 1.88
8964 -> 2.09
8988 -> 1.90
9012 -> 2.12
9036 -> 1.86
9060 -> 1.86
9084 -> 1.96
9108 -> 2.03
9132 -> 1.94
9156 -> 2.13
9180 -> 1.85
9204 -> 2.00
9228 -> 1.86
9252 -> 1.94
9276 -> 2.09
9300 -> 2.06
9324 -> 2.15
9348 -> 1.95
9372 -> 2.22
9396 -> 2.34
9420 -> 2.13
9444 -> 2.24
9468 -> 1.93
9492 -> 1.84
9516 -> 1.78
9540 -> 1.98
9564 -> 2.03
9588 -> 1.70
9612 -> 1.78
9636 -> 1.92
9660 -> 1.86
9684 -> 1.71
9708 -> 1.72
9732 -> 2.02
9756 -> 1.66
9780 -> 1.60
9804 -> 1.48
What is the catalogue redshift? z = 0.15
